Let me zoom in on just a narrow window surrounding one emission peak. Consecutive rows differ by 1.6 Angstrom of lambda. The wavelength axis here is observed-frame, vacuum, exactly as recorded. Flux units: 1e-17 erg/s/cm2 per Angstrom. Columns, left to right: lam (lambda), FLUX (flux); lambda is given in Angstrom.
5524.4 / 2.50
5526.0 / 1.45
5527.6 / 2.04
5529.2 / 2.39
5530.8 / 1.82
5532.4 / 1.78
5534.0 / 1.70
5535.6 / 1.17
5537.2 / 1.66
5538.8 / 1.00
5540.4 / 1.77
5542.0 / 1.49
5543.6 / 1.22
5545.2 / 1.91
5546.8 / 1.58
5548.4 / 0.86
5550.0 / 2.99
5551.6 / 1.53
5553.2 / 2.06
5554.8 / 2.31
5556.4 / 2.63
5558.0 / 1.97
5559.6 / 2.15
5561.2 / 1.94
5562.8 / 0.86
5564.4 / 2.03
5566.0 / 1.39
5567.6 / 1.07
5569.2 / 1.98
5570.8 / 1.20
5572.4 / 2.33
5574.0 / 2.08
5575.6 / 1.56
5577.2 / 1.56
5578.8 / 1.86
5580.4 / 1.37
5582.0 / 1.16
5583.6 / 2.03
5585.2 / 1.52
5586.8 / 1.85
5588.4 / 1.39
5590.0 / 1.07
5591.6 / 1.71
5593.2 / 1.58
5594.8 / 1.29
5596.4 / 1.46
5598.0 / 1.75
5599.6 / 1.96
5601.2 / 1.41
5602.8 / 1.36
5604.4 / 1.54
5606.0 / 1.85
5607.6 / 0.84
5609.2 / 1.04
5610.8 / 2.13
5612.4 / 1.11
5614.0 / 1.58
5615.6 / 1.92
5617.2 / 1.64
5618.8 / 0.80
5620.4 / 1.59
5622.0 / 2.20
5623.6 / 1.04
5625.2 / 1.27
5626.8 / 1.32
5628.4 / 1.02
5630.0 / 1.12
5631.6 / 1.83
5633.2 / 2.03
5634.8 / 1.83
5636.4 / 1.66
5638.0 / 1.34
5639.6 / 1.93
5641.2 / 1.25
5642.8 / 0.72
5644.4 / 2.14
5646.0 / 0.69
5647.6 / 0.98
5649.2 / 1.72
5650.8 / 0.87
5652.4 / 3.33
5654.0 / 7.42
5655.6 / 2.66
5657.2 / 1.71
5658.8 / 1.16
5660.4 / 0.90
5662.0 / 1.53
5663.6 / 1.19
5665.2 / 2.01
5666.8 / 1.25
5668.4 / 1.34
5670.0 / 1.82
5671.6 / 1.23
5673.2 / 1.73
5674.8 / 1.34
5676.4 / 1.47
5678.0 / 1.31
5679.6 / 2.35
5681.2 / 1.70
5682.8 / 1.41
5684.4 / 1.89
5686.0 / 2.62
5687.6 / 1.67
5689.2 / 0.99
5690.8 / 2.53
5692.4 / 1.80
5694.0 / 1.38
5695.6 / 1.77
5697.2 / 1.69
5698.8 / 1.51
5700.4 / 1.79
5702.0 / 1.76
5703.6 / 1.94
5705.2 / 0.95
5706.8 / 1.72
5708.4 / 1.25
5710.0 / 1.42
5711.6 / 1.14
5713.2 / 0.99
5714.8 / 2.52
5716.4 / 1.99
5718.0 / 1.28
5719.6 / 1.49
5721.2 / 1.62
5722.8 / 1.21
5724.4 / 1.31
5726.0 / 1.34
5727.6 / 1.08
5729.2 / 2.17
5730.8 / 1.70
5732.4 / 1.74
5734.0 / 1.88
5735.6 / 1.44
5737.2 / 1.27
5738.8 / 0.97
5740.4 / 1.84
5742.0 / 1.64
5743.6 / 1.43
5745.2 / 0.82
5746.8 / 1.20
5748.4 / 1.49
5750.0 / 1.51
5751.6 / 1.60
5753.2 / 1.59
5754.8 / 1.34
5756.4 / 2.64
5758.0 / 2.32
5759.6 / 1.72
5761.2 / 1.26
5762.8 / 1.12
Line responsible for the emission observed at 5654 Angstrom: H-beta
